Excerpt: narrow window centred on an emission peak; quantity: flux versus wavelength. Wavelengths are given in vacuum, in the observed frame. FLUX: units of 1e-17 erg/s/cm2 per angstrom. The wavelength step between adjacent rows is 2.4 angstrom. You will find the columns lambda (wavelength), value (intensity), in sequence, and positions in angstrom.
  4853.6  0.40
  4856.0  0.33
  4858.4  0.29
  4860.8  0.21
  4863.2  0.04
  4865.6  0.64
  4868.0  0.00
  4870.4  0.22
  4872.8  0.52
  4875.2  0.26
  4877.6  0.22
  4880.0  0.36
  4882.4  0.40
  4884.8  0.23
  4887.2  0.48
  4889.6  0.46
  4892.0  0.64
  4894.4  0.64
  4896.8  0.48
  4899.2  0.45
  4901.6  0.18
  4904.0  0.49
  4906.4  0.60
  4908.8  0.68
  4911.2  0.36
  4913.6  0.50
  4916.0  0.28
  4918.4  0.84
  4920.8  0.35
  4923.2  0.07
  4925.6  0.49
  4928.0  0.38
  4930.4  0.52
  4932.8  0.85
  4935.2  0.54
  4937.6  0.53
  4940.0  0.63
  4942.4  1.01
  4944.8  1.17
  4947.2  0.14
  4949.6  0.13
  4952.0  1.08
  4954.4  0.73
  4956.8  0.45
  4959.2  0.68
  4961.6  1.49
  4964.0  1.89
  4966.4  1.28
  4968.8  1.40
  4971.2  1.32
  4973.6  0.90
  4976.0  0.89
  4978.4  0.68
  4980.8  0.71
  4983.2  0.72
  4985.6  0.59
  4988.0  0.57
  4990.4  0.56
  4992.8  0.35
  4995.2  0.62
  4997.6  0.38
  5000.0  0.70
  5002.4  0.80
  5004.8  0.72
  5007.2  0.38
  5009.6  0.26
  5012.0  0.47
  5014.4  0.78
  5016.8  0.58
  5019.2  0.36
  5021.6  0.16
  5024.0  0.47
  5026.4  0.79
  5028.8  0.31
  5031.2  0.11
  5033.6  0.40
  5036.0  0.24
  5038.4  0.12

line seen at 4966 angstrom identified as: C IV 1549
